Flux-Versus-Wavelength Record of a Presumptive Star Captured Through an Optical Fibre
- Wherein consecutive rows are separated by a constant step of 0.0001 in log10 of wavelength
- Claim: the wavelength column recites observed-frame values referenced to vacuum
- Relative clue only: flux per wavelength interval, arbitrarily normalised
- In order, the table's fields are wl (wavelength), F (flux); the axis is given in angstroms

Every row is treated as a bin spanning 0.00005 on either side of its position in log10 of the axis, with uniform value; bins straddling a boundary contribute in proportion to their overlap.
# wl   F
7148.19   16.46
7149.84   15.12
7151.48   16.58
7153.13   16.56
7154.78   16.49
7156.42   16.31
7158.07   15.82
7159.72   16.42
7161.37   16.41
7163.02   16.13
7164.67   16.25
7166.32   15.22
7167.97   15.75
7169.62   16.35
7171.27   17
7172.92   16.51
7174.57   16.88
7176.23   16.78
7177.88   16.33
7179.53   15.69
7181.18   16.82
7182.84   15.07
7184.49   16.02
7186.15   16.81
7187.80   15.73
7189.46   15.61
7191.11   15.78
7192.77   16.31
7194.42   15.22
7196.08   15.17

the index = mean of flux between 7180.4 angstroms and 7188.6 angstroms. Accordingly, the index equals 16.1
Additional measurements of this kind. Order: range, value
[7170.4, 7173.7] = 16.8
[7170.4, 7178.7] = 16.7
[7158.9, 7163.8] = 16.3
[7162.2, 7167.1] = 15.9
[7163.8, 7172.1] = 16.1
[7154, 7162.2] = 16.3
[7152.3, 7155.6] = 16.5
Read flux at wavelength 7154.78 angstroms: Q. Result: 16.49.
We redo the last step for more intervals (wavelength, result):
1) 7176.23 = 16.78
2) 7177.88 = 16.33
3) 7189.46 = 15.61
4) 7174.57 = 16.88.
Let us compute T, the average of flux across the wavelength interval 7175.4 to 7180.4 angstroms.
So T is 16.3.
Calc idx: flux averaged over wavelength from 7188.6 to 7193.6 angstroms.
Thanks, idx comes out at 15.9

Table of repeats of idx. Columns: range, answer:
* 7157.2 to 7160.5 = 16.1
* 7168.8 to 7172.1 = 16.7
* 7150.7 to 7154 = 16.5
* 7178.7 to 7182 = 16.3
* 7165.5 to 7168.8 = 15.5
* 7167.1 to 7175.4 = 16.5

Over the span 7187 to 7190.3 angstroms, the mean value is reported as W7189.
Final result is 15.7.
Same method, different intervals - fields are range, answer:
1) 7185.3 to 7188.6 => 16.3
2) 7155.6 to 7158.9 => 16.1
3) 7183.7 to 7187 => 16.4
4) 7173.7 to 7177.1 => 16.8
